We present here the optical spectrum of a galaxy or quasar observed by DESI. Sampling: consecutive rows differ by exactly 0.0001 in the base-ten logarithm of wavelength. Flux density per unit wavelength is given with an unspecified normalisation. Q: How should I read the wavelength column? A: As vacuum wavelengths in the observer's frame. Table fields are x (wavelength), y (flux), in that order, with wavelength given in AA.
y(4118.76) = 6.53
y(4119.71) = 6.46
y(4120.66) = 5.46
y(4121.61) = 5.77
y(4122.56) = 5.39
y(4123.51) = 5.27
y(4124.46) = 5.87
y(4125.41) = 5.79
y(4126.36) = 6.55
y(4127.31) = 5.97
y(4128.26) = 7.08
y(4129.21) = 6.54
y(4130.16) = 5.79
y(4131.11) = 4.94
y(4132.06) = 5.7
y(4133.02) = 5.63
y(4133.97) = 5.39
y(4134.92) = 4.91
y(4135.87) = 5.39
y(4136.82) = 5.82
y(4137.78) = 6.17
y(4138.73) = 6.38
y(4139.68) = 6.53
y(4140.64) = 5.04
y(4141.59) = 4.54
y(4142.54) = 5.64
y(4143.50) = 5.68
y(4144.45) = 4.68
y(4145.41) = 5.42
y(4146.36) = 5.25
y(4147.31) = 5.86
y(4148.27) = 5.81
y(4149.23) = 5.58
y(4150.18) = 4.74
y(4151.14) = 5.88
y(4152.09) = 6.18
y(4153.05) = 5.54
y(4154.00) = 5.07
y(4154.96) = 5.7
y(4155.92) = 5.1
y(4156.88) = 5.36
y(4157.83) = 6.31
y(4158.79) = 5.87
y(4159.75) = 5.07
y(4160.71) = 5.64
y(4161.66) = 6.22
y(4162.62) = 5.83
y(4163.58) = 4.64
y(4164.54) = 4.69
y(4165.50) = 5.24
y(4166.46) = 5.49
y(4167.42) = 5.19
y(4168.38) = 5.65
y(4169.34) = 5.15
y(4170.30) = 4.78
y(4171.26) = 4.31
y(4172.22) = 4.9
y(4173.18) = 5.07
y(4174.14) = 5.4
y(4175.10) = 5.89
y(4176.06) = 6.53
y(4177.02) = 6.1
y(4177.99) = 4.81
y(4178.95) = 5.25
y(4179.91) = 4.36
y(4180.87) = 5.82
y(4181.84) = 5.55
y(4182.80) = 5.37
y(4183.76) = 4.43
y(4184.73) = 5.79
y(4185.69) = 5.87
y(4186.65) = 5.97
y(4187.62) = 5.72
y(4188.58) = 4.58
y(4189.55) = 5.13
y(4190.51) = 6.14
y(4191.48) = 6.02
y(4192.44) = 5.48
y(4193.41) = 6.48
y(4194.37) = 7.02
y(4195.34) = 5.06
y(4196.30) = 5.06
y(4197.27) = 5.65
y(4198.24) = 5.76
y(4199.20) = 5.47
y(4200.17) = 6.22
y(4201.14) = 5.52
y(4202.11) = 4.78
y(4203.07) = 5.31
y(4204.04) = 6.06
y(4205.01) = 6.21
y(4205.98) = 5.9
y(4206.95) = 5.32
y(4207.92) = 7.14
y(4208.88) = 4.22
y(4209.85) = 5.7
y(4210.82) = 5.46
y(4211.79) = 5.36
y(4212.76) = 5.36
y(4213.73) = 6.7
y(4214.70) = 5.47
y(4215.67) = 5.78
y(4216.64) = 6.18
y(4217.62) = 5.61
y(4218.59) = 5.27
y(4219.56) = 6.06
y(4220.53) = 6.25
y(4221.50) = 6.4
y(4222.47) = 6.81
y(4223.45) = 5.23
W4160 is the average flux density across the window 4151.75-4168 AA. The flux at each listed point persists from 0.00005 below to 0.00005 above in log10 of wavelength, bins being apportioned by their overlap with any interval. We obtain 5.47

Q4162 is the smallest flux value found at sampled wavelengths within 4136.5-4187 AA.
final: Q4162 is 4.31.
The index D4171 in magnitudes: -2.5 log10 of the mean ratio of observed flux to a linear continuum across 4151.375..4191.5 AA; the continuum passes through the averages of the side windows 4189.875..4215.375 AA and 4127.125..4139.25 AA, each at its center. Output 0.07 mag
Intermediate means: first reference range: 5.82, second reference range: 5.72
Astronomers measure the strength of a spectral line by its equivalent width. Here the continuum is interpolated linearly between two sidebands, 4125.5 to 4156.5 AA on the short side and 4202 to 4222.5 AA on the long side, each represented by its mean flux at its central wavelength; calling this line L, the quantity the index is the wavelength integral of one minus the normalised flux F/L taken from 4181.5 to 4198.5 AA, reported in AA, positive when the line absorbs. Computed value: 0.4 AA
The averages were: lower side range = 5.64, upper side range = 5.79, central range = 5.61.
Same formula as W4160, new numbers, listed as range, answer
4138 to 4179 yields 5.45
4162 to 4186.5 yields 5.3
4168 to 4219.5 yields 5.55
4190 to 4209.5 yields 5.74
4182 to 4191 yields 5.45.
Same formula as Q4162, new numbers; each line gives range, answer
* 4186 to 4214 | 4.22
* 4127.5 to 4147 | 4.54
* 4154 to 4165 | 4.64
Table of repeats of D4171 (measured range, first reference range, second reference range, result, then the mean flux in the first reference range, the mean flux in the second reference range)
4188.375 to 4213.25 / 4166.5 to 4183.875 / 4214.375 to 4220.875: -0.01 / 5.28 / 5.8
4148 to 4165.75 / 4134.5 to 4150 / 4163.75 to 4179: -0.02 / 5.53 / 5.27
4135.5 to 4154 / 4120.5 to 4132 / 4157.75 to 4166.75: 0.02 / 5.87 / 5.46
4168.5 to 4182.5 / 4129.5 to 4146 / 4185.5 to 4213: 0.06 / 5.52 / 5.66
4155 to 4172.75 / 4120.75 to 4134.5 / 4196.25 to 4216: 0.08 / 5.82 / 5.65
